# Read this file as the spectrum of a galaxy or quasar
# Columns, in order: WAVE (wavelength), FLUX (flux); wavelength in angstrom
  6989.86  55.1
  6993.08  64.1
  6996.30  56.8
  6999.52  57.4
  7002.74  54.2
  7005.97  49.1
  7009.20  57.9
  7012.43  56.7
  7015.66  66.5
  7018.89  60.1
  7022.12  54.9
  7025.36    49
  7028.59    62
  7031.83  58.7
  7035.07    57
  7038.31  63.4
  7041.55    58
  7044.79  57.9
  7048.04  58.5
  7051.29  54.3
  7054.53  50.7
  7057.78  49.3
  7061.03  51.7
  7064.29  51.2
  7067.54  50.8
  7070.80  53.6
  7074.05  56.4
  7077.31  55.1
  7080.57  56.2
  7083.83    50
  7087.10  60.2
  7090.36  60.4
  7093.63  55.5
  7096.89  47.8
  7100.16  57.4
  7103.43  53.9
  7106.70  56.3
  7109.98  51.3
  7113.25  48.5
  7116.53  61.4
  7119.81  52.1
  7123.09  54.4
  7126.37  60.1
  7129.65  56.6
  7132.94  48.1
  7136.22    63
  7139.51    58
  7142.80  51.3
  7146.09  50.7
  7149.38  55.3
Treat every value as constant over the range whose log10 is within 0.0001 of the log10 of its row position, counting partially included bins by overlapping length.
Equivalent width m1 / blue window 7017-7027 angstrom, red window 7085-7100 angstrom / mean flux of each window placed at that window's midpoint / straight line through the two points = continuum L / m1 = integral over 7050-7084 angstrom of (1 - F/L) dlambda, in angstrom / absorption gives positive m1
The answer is 1.7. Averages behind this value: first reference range 55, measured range 52.8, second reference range 55.9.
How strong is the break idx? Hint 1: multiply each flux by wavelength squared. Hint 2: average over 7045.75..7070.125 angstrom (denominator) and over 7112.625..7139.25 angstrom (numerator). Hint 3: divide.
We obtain 1.08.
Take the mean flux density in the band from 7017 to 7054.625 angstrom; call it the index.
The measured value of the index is 57.4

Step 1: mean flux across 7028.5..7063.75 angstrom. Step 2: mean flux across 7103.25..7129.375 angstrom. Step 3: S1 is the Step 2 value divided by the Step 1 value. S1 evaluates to 0.98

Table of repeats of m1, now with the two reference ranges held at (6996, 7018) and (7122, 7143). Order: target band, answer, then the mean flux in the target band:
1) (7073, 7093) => 0.1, 56.3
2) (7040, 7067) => 1.4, 53.8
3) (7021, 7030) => 0.3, 55.2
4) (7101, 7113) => 0.6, 53.5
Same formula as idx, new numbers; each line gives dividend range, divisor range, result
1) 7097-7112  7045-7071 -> 1.04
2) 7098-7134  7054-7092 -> 1.02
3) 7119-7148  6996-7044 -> 0.99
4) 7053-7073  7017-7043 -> 0.89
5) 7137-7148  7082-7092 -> 0.97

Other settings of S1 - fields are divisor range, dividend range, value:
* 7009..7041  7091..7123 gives 0.92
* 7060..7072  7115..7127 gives 1.10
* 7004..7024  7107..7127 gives 0.95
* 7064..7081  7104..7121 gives 1.00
